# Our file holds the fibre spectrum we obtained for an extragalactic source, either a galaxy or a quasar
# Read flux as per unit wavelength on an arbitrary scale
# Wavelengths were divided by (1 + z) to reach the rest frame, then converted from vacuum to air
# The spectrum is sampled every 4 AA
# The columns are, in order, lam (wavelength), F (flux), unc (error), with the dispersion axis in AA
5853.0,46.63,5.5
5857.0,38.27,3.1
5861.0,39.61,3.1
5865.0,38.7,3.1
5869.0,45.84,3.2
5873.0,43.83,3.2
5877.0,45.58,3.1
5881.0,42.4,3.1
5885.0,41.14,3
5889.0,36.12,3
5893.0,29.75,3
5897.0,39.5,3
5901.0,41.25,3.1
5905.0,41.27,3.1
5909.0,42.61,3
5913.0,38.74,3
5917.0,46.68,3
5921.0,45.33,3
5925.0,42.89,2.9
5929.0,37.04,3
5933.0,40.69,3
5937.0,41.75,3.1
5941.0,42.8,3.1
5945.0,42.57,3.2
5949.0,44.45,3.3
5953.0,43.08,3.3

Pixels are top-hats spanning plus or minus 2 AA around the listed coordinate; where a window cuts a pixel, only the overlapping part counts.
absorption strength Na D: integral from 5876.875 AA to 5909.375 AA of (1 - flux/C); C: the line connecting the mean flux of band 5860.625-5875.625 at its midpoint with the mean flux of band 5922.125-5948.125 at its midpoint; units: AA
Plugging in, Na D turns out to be 2.00 AA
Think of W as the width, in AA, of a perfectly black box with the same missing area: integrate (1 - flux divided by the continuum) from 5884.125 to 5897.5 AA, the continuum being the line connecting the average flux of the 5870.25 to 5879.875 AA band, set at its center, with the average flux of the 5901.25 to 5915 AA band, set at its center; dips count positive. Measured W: 2.16 AA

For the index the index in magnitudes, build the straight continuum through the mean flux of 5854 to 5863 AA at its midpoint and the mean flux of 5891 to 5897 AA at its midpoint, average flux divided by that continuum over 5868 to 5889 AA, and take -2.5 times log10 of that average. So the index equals -0.19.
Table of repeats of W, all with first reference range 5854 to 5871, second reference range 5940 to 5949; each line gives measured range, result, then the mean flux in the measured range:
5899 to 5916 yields 0.3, 41.3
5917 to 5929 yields -0.2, 43.4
